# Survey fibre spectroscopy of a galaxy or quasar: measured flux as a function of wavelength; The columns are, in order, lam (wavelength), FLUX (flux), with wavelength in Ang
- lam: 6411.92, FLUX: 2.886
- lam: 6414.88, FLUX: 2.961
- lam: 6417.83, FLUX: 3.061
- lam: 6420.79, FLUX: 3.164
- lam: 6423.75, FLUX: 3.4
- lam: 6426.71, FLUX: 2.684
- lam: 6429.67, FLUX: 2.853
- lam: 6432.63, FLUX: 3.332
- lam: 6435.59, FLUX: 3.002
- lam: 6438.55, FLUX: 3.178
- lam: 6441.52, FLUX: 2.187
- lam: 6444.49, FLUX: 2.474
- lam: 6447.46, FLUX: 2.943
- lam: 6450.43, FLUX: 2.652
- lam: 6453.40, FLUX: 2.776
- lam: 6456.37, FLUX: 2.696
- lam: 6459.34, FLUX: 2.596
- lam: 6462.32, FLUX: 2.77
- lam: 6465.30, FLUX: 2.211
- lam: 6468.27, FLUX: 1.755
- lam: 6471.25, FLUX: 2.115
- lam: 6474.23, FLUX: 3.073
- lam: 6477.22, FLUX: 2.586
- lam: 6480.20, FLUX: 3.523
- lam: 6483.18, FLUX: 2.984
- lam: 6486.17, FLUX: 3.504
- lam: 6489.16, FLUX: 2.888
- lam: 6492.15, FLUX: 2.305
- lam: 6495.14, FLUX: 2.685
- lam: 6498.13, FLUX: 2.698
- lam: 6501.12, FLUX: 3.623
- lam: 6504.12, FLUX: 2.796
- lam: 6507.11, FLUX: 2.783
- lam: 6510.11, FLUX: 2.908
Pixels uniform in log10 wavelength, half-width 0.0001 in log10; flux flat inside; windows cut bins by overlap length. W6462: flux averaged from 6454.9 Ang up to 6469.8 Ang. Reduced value 2.4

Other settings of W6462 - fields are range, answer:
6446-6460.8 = 2.73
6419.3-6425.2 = 3.28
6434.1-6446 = 2.71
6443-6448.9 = 2.7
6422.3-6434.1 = 3.07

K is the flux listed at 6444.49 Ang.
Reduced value 2.474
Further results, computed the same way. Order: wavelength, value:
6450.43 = 2.652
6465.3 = 2.211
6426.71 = 2.684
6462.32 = 2.77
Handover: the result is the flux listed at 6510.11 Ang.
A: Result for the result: 2.908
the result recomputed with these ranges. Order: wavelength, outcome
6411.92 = 2.886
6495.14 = 2.685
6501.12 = 3.623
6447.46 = 2.943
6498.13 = 2.698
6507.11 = 2.783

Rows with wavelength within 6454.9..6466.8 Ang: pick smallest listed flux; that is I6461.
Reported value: 2.211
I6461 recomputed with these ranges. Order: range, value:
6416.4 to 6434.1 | 2.684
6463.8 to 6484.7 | 1.755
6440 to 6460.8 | 2.187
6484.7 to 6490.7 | 2.888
